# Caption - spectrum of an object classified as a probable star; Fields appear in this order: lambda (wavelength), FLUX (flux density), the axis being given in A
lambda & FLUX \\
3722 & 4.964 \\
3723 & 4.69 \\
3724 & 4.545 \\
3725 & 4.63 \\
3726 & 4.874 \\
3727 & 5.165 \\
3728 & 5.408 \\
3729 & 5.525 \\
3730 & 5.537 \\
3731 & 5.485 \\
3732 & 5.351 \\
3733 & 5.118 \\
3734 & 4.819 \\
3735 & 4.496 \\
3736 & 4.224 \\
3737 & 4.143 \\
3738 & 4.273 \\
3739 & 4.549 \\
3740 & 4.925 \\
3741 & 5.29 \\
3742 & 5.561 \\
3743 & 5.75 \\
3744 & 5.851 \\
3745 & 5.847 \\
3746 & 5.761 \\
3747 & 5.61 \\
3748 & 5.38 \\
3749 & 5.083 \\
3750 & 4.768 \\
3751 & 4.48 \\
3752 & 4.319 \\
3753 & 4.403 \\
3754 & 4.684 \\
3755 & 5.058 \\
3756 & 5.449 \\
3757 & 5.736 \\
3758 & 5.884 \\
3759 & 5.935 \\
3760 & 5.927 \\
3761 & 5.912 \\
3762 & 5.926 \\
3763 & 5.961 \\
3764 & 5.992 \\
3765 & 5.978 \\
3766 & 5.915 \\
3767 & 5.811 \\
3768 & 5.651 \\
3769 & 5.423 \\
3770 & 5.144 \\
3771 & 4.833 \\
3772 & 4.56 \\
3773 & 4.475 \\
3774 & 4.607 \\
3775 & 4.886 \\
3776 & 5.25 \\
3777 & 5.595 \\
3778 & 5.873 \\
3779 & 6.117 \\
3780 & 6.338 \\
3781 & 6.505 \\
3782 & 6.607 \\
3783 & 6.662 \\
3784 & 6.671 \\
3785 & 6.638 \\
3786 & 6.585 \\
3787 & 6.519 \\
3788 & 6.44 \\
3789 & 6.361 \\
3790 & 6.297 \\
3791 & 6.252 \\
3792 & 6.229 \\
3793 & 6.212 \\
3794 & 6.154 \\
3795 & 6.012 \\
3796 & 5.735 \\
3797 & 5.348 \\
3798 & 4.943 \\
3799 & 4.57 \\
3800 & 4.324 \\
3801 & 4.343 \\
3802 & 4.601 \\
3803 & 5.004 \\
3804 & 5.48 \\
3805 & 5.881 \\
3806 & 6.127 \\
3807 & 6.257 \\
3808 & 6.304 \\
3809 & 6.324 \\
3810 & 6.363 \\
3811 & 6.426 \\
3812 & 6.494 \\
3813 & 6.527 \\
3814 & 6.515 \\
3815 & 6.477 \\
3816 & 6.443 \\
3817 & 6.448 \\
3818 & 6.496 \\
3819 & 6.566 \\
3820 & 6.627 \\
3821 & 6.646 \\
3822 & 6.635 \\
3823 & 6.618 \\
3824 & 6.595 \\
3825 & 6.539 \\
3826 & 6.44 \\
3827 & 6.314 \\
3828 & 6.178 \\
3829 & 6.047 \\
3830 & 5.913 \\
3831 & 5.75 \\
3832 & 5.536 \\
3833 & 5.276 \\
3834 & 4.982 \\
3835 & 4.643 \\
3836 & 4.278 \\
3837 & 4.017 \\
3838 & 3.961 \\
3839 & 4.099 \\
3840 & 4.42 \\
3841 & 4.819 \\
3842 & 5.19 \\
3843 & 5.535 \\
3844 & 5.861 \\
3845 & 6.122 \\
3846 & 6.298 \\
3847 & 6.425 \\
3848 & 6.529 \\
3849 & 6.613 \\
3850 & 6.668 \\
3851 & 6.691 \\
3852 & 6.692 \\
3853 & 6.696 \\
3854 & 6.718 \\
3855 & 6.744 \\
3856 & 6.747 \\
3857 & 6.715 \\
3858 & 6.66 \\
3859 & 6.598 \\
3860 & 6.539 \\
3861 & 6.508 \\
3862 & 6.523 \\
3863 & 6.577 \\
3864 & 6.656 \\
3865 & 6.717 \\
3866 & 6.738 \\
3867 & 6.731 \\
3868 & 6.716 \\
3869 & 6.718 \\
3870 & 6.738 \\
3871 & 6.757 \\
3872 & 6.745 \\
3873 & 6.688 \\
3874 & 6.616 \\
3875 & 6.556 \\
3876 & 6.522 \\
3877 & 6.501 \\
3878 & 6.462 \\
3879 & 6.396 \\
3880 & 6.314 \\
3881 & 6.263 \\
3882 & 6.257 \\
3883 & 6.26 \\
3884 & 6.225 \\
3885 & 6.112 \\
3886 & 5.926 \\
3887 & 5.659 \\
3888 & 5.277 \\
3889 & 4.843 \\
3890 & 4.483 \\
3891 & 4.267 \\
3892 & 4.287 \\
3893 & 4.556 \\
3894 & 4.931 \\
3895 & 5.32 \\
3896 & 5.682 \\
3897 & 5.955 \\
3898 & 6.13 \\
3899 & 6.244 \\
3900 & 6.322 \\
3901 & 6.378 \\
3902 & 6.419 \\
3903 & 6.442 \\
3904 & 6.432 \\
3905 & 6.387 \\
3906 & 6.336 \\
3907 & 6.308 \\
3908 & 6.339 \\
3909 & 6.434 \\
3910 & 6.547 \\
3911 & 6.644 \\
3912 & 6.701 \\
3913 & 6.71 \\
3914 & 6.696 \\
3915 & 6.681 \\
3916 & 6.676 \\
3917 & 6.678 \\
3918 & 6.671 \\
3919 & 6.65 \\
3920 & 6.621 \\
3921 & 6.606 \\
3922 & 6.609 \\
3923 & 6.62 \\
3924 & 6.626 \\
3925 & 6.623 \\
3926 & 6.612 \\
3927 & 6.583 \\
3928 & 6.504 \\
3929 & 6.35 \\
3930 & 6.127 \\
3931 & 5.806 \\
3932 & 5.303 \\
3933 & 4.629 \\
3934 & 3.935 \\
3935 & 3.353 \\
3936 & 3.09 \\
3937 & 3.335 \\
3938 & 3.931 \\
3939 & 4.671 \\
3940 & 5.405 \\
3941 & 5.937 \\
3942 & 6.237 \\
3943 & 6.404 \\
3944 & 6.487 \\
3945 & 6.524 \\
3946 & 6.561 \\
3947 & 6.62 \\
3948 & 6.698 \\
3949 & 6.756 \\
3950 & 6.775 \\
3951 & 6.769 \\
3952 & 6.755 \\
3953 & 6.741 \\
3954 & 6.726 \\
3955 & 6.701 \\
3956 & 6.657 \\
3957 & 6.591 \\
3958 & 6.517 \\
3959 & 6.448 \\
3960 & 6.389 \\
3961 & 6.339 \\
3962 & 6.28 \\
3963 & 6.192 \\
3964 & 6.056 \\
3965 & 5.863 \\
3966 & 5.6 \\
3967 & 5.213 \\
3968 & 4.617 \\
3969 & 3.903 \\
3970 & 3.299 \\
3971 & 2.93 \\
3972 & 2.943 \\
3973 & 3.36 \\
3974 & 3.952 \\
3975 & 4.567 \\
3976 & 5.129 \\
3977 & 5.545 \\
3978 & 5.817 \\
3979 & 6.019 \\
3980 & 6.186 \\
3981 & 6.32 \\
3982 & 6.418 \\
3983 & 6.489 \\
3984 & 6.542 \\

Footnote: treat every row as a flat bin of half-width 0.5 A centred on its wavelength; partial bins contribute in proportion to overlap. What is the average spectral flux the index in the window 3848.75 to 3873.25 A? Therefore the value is 6.68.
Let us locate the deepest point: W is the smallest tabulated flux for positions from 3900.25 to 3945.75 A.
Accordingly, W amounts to 3.09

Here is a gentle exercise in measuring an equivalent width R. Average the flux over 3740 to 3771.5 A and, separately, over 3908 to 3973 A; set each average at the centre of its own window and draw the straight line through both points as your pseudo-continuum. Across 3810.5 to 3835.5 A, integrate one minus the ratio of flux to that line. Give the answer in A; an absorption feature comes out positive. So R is -2.6 A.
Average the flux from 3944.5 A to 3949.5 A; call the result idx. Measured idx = 6.63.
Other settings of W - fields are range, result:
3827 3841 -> 3.961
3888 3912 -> 4.267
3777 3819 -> 4.324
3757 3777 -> 4.475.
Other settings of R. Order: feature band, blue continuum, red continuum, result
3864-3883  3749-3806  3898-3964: -1.9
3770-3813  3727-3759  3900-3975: -3.7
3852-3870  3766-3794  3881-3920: -2.1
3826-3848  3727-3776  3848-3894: 2.2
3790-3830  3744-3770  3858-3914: -1.8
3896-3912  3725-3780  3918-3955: -1.4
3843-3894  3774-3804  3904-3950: -2.7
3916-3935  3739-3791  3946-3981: -1.5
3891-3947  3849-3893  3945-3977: 0.3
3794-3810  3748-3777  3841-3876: 0.9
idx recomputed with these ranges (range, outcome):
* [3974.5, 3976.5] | 4.85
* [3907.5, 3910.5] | 6.44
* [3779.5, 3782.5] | 6.48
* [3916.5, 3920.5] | 6.66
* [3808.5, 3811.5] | 6.37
